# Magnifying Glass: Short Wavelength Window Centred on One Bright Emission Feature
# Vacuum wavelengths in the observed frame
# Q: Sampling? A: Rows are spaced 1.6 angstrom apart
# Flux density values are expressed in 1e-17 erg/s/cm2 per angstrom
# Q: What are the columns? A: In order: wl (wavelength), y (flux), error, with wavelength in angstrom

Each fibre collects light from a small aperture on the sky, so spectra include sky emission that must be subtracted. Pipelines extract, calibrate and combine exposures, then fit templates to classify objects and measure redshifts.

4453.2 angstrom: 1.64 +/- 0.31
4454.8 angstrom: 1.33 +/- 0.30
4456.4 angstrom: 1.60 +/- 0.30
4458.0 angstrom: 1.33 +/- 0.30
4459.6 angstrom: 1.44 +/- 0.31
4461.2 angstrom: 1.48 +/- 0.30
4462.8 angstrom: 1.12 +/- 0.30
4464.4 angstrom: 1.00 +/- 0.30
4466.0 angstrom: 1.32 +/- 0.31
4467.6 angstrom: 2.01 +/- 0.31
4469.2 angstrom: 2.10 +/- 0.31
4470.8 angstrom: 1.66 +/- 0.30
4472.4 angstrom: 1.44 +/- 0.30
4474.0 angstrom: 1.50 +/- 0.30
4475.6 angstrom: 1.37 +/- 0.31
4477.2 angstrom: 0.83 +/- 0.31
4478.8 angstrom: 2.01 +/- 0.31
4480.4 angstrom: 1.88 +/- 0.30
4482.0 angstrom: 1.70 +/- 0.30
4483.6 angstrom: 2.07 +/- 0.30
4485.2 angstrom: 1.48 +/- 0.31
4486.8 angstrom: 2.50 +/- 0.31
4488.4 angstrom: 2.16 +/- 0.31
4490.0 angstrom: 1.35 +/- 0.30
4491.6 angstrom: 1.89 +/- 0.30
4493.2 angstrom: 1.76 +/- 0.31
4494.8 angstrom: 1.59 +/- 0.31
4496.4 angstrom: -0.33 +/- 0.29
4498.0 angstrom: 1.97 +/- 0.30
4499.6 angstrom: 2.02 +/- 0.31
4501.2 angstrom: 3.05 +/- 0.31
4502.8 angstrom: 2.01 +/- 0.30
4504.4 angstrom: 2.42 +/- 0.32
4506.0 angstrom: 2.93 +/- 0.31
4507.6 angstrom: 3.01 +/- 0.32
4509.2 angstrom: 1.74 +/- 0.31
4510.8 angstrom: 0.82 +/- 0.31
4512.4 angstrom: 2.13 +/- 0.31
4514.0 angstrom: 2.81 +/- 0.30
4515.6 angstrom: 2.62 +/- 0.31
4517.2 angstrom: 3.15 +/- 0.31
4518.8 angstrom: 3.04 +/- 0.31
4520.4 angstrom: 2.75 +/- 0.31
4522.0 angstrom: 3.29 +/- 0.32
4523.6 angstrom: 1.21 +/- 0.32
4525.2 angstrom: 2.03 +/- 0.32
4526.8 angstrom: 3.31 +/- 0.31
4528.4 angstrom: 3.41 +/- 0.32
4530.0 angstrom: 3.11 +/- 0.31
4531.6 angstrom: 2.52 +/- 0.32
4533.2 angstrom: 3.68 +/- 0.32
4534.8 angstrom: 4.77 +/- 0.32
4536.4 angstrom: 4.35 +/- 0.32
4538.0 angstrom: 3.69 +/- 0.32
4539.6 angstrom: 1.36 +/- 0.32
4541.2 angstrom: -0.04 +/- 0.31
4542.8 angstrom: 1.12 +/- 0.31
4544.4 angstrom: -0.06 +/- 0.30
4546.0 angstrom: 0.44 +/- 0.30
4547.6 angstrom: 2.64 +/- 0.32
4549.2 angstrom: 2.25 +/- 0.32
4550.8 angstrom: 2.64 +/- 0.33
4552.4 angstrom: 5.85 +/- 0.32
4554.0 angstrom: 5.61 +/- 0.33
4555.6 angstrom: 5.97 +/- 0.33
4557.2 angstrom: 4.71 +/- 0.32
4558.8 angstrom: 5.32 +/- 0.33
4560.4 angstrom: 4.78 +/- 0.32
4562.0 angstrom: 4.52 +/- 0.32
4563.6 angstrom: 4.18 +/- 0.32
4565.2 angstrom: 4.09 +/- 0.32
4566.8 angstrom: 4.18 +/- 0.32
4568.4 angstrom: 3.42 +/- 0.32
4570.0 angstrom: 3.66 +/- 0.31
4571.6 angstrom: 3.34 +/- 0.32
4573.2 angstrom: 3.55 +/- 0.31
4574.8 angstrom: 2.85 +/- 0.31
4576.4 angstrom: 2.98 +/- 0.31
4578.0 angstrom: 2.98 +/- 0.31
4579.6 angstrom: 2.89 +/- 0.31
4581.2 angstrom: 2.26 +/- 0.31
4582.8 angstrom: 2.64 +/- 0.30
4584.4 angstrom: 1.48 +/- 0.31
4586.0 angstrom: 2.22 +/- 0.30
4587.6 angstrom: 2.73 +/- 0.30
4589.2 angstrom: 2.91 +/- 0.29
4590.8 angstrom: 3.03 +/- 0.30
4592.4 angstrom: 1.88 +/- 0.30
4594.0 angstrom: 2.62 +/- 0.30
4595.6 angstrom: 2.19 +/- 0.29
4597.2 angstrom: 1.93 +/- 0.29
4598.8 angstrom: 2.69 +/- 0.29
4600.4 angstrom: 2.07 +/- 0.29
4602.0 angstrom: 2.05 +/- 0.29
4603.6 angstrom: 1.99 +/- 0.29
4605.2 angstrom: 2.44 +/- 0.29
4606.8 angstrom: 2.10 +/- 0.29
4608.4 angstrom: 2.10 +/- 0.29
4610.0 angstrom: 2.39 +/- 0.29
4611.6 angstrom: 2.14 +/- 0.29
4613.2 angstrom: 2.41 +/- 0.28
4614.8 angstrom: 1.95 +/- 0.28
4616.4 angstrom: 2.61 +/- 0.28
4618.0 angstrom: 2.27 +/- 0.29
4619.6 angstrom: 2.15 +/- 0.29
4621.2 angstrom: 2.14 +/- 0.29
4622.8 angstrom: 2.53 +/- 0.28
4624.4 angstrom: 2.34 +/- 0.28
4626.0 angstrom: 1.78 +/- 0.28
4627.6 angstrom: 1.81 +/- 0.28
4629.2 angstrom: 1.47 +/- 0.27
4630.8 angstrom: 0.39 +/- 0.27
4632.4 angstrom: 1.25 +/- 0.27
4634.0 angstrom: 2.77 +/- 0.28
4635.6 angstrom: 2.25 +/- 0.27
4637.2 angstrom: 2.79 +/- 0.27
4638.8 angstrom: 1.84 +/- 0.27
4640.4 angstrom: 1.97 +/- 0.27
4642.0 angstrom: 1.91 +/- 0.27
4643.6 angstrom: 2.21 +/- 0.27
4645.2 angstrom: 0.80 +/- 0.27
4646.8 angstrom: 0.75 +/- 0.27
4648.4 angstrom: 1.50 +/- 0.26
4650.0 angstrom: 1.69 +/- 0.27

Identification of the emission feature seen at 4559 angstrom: Lyman alpha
